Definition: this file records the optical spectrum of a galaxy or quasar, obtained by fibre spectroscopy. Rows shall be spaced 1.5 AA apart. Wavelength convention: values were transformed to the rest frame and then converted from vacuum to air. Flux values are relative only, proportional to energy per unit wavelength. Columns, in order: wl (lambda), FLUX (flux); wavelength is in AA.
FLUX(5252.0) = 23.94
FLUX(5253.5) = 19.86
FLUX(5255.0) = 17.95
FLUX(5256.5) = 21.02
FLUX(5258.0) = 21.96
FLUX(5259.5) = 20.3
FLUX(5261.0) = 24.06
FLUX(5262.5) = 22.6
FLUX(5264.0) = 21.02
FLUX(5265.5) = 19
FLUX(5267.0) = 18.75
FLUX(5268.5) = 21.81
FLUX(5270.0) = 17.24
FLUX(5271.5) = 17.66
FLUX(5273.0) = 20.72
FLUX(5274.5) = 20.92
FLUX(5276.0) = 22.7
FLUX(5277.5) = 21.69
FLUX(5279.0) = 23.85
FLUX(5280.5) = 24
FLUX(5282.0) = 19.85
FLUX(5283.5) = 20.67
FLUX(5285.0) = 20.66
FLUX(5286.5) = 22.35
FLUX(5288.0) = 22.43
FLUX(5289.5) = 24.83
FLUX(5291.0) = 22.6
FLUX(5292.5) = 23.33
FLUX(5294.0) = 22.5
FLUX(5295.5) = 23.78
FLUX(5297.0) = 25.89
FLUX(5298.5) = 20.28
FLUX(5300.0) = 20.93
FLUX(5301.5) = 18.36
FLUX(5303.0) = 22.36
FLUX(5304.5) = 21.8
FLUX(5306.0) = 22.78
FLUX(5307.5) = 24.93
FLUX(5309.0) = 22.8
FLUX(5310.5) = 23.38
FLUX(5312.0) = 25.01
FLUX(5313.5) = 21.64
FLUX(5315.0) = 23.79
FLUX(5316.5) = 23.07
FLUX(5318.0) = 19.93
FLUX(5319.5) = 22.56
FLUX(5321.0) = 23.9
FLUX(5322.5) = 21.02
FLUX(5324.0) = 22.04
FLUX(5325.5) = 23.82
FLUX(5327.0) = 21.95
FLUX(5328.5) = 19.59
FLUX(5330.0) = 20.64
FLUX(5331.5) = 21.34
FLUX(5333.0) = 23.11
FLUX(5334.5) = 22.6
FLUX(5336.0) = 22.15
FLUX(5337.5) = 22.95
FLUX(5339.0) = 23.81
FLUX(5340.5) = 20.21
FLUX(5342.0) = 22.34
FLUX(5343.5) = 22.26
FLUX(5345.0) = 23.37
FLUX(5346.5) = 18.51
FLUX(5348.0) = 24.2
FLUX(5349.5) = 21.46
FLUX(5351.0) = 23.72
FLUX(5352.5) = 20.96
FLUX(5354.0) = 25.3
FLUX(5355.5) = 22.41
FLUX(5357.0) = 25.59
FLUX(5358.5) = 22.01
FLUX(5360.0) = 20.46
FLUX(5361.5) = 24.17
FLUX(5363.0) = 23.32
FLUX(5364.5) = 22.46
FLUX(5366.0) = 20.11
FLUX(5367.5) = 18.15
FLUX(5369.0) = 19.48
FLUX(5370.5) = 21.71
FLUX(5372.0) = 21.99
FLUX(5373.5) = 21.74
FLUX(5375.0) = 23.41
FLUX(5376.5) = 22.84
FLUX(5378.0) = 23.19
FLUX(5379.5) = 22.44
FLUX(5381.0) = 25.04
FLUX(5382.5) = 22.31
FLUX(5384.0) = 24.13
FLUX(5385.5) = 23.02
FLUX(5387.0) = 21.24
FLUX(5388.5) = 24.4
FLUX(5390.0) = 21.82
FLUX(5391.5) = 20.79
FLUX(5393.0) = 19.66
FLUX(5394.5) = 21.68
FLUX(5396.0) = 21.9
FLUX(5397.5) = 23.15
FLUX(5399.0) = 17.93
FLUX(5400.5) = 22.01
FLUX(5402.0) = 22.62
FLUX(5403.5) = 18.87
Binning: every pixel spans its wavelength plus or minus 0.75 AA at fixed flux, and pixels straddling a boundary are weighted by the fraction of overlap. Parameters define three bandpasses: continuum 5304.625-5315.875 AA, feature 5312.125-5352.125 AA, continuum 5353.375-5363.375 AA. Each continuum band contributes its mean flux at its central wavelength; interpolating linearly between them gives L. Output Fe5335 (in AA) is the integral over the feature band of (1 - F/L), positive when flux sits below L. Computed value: 2.0 AA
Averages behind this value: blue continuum 23.4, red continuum 23.3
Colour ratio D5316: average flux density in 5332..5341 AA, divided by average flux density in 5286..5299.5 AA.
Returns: 1.0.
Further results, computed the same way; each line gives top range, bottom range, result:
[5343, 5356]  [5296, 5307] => 1.03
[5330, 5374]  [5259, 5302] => 1.03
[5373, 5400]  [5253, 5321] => 1.02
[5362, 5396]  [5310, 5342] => 0.99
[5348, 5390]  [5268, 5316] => 1.02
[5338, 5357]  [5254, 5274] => 1.11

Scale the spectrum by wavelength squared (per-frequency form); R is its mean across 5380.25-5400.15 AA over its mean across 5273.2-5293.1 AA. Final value 1.03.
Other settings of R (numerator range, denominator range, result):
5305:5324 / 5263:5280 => 1.13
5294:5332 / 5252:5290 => 1.07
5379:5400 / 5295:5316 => 1.01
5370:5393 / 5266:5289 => 1.12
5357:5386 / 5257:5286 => 1.10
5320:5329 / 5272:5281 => 1.02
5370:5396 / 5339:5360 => 1.01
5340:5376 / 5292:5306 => 1.02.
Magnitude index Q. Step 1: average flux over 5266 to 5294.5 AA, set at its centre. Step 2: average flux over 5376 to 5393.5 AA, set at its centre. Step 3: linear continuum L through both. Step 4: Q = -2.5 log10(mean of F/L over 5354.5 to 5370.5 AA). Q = 0.02 mag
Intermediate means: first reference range 21.5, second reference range 22.6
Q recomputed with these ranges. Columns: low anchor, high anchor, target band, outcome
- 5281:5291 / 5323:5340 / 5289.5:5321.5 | -0.03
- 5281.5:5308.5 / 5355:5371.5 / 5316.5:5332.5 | 0.01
